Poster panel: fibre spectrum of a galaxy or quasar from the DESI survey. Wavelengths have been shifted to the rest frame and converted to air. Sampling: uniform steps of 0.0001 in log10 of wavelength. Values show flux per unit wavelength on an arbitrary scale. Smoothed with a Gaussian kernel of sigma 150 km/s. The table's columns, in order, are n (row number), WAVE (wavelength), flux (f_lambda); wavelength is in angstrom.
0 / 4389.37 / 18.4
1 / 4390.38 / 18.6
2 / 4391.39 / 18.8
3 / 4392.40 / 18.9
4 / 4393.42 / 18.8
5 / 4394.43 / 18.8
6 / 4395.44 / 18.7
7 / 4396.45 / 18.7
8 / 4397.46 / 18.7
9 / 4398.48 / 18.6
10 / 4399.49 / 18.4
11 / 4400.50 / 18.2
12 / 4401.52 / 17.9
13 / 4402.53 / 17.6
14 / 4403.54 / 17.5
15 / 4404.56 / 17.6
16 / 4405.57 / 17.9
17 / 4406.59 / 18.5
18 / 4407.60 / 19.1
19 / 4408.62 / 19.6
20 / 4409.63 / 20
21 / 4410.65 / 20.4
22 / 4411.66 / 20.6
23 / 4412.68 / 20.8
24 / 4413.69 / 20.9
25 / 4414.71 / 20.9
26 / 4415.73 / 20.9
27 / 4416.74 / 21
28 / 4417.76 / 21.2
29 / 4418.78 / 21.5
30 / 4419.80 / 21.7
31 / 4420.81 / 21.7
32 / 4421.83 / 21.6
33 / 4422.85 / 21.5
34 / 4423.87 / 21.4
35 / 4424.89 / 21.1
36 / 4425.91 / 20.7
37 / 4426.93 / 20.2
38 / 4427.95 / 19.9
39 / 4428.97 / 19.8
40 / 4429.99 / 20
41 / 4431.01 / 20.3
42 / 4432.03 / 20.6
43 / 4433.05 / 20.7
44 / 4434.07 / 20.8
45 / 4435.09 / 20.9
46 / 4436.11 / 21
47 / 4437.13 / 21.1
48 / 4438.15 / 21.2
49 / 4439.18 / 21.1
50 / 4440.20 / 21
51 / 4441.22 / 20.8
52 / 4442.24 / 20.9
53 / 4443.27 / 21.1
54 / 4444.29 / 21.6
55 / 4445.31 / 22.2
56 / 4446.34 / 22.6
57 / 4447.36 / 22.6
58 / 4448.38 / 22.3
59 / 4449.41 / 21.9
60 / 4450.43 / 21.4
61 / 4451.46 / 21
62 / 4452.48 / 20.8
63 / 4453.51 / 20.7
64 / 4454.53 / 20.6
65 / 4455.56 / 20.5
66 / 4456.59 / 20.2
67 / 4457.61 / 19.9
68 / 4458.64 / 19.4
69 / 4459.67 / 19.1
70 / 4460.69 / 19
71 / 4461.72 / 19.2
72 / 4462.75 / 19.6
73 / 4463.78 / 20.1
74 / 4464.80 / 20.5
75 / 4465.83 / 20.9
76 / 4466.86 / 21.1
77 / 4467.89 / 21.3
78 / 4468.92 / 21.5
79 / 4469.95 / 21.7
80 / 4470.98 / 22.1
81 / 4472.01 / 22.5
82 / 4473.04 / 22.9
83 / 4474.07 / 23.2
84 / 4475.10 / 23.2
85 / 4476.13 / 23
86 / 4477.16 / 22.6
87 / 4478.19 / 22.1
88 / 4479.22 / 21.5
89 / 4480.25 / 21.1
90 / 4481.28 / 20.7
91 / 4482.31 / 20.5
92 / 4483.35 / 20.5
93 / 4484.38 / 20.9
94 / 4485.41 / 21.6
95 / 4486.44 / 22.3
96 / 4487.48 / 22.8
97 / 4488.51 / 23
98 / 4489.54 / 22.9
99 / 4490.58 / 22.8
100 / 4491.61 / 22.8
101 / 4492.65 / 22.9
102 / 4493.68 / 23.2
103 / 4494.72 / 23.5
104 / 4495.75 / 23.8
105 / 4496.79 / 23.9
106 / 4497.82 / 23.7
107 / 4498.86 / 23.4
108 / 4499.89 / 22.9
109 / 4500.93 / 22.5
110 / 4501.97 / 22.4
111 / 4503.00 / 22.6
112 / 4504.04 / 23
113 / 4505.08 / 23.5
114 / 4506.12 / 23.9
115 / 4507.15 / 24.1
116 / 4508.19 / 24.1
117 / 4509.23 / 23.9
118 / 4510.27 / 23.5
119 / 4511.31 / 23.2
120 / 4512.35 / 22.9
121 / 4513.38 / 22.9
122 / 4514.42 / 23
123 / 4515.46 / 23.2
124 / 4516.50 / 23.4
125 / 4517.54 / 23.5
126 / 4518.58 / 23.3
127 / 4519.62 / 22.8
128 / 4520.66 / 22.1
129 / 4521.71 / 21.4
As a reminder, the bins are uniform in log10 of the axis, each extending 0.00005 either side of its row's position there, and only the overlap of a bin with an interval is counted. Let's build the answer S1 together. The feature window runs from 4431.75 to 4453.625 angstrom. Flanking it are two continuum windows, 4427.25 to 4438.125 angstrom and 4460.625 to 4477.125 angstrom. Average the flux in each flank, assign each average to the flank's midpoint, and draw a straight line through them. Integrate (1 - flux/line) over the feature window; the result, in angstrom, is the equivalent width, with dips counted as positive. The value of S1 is -0.5 angstrom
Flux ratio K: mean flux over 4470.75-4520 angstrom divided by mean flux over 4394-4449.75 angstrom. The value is 1.12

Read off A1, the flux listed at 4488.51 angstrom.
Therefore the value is 23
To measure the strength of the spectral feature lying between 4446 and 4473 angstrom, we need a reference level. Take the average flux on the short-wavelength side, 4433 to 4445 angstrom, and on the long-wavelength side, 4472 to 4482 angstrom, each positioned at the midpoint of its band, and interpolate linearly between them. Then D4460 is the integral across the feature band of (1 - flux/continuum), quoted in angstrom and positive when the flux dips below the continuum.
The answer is 1.01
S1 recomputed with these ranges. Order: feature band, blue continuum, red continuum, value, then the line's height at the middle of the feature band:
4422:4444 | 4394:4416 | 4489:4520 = -0.58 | 20.3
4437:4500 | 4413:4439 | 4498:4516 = 1.44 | 22.1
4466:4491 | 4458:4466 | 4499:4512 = -1.12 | 21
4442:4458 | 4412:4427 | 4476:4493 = 0.19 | 21.5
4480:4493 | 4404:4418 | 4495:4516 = 0.42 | 22.6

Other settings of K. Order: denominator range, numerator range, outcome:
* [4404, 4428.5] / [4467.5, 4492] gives 1.08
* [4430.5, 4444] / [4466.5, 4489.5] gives 1.05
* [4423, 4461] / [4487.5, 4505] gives 1.11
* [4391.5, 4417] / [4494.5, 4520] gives 1.22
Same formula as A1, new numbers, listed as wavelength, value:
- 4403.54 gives 17.5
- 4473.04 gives 22.9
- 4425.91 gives 20.7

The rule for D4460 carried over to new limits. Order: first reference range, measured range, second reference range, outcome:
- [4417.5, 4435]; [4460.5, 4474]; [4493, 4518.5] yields 0.65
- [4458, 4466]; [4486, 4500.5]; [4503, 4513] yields -0.56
